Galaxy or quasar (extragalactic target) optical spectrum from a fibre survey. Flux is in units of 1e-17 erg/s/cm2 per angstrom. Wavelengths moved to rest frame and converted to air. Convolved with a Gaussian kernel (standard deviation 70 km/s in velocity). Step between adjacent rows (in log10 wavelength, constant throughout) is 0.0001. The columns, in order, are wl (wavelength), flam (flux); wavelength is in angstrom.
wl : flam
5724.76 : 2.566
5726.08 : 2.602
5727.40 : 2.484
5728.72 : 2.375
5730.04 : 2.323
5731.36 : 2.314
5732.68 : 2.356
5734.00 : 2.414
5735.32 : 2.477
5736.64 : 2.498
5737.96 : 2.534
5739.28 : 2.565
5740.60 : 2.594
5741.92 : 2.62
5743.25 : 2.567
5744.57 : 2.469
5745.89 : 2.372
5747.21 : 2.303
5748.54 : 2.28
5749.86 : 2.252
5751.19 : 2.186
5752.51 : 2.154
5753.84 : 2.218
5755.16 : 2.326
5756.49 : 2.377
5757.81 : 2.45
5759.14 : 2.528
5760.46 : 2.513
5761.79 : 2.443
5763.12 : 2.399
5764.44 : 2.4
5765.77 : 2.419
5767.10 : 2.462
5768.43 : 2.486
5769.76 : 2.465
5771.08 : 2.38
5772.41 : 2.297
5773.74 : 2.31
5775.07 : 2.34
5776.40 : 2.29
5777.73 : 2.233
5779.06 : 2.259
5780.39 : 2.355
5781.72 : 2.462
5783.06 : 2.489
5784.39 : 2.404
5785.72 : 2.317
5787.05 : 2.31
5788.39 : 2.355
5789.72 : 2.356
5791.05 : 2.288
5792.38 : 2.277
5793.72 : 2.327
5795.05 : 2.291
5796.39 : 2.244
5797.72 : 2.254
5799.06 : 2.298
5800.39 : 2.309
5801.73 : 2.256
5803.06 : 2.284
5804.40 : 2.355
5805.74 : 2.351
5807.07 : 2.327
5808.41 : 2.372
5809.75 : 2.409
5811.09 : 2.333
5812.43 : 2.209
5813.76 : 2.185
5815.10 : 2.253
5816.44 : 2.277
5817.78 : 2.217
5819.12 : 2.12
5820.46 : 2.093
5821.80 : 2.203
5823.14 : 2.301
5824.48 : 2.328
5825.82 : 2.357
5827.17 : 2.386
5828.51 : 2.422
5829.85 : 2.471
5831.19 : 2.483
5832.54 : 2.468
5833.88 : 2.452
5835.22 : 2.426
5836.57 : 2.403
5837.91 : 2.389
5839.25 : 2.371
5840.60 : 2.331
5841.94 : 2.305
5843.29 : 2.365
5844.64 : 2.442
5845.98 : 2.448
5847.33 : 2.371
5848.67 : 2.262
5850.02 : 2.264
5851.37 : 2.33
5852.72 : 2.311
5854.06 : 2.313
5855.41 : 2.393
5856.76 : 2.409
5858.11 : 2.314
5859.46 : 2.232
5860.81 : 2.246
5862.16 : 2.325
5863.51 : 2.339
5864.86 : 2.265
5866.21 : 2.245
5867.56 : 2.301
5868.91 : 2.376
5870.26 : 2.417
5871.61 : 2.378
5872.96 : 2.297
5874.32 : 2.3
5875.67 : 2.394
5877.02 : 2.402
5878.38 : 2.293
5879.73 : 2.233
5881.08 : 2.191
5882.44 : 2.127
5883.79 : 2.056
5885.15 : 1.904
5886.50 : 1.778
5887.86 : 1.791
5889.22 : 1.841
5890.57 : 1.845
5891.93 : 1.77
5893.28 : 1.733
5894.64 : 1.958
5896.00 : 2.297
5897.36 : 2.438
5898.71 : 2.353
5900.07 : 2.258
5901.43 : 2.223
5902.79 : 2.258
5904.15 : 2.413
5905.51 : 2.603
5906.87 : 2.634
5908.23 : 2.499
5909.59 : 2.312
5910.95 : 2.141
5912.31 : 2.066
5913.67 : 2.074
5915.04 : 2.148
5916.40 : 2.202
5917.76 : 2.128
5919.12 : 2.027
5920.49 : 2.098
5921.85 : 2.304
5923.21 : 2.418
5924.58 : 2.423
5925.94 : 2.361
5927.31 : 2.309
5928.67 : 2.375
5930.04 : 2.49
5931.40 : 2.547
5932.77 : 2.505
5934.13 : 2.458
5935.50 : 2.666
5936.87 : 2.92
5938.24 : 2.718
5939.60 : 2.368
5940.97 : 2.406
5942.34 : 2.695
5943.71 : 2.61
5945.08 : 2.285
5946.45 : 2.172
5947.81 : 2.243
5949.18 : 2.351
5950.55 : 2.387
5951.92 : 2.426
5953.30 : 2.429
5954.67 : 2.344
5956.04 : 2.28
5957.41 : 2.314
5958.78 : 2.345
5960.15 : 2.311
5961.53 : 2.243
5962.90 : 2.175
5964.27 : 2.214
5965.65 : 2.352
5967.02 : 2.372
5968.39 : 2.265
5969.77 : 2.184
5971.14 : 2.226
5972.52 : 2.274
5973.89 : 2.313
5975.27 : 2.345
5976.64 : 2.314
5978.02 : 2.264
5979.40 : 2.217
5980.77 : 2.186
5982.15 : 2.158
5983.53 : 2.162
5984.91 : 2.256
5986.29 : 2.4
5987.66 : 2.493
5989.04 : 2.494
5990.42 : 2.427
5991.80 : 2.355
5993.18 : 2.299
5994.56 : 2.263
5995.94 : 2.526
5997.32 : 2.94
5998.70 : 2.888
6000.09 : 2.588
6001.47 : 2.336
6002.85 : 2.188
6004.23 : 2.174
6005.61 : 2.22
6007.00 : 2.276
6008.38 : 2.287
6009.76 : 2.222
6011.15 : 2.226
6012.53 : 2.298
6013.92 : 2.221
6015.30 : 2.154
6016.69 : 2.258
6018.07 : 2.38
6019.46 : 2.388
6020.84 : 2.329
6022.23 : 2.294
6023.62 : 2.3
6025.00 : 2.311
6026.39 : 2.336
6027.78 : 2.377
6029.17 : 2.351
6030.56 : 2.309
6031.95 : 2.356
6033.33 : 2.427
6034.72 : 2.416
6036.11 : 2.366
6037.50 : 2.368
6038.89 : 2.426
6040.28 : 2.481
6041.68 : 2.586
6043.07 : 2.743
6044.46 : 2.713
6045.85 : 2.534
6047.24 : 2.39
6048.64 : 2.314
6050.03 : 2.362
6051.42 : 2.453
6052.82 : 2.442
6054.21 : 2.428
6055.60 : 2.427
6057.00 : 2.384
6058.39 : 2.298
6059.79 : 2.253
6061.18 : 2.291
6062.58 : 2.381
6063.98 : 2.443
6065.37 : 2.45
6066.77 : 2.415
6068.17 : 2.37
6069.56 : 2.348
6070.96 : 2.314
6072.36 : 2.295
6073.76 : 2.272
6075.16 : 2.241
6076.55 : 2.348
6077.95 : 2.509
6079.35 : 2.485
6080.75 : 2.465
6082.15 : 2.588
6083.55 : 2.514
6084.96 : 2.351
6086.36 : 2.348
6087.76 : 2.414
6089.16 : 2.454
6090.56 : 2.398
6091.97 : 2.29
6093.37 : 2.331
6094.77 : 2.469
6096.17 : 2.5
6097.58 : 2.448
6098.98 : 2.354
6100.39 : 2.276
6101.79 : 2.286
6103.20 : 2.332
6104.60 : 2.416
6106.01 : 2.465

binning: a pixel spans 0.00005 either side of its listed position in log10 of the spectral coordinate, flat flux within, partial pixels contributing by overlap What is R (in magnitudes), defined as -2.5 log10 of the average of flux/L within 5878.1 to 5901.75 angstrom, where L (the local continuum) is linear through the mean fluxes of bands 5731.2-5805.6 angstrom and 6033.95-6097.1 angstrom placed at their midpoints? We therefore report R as 0.16 mag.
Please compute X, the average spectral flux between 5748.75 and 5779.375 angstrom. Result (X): 2.36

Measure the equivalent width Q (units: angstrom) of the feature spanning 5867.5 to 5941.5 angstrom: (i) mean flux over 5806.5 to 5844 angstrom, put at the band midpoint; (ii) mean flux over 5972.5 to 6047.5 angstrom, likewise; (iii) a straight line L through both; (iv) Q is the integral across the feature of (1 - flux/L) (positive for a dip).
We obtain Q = 2.4 angstrom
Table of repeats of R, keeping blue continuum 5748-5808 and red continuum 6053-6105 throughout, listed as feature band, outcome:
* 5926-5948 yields -0.06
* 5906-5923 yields 0.06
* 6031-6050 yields -0.04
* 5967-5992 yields 0.03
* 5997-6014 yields 0.00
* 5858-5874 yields 0.02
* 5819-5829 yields 0.03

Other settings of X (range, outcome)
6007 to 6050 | 2.37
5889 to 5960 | 2.32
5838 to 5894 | 2.23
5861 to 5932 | 2.23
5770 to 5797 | 2.33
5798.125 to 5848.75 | 2.33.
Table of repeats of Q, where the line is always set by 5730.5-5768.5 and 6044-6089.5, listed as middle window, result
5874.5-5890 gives 2.0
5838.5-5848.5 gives 0.2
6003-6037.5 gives 1.4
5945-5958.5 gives 0.4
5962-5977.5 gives 0.8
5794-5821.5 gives 1.6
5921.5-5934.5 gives -0.1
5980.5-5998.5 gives 0.0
